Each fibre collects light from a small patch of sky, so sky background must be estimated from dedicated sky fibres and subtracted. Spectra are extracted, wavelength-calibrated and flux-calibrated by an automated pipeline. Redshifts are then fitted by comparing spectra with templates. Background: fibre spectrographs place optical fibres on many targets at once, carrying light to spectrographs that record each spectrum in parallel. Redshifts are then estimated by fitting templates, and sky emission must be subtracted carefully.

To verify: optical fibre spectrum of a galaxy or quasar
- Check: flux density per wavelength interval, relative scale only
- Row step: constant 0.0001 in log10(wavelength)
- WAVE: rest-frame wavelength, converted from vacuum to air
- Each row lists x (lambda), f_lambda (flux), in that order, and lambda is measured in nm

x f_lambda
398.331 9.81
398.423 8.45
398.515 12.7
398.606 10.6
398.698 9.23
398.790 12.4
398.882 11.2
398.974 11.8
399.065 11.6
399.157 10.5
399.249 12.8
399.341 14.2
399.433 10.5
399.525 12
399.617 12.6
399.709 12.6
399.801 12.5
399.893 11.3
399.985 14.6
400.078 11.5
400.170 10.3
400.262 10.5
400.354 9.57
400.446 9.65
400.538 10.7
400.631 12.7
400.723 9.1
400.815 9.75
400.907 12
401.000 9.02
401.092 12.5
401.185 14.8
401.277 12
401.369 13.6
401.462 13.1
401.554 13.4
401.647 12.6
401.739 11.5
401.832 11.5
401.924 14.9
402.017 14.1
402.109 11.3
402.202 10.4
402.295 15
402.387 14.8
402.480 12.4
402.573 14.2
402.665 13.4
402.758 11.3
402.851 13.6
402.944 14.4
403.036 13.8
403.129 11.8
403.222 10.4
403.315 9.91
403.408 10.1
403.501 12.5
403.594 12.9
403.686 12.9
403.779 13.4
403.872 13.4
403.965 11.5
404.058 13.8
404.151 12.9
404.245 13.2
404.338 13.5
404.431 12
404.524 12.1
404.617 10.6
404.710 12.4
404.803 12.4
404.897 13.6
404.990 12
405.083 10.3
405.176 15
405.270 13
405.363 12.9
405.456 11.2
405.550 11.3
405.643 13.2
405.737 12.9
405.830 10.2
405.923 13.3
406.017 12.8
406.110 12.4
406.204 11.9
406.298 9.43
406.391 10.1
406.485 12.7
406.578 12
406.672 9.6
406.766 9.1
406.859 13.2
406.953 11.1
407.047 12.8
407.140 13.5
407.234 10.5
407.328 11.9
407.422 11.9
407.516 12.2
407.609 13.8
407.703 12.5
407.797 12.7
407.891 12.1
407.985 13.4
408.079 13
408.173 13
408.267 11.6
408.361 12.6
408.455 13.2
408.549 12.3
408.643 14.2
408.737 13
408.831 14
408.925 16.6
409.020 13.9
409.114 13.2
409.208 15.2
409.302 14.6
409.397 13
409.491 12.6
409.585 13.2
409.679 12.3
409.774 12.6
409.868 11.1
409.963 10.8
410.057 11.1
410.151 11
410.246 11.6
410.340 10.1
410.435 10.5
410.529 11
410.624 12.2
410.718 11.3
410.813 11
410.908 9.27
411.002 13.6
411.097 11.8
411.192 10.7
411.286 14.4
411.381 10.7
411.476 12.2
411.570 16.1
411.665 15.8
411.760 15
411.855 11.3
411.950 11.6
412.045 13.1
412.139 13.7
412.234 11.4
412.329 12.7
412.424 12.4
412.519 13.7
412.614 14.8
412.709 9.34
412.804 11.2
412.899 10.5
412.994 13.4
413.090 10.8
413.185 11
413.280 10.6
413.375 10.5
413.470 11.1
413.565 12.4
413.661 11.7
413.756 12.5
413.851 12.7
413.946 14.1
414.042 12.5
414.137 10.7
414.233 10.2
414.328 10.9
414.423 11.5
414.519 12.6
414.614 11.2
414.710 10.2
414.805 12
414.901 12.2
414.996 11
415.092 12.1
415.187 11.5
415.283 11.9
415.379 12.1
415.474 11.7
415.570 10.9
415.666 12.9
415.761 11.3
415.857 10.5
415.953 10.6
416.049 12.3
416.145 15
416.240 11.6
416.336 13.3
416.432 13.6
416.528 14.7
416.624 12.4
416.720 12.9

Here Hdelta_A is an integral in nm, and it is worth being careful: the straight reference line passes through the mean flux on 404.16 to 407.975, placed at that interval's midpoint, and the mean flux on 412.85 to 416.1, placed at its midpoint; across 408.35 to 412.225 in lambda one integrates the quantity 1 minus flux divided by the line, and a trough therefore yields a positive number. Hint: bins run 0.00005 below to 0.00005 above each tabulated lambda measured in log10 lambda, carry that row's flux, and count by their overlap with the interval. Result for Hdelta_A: -0.249 nm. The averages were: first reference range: 12.1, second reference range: 11.6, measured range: 12.6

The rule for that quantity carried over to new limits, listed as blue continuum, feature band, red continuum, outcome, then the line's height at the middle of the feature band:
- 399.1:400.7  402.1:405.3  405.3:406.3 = -0.18 nm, 11.9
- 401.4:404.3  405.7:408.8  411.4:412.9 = 0.15 nm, 12.8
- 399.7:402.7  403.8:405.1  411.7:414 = -0.03 nm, 12.2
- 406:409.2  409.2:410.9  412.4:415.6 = 0.05 nm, 12.2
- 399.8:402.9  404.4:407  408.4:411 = 0.09 nm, 12.3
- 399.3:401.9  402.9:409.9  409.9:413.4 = -0.35 nm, 11.9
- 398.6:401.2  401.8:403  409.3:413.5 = -0.17 nm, 11.6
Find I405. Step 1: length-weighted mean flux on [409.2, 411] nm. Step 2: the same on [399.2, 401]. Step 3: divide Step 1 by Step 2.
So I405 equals 1.0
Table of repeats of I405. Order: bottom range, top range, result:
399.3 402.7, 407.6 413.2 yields 1.03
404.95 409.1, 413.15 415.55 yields 0.94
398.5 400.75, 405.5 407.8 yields 1.03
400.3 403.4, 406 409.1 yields 1.02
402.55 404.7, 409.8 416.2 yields 0.95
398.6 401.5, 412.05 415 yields 1.02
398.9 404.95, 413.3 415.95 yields 0.95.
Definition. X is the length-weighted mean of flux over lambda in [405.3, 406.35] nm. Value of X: 12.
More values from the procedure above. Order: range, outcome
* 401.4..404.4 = 12.7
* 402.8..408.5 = 12.3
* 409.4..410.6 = 11.6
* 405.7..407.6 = 11.7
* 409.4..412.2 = 12.1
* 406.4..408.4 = 12.1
